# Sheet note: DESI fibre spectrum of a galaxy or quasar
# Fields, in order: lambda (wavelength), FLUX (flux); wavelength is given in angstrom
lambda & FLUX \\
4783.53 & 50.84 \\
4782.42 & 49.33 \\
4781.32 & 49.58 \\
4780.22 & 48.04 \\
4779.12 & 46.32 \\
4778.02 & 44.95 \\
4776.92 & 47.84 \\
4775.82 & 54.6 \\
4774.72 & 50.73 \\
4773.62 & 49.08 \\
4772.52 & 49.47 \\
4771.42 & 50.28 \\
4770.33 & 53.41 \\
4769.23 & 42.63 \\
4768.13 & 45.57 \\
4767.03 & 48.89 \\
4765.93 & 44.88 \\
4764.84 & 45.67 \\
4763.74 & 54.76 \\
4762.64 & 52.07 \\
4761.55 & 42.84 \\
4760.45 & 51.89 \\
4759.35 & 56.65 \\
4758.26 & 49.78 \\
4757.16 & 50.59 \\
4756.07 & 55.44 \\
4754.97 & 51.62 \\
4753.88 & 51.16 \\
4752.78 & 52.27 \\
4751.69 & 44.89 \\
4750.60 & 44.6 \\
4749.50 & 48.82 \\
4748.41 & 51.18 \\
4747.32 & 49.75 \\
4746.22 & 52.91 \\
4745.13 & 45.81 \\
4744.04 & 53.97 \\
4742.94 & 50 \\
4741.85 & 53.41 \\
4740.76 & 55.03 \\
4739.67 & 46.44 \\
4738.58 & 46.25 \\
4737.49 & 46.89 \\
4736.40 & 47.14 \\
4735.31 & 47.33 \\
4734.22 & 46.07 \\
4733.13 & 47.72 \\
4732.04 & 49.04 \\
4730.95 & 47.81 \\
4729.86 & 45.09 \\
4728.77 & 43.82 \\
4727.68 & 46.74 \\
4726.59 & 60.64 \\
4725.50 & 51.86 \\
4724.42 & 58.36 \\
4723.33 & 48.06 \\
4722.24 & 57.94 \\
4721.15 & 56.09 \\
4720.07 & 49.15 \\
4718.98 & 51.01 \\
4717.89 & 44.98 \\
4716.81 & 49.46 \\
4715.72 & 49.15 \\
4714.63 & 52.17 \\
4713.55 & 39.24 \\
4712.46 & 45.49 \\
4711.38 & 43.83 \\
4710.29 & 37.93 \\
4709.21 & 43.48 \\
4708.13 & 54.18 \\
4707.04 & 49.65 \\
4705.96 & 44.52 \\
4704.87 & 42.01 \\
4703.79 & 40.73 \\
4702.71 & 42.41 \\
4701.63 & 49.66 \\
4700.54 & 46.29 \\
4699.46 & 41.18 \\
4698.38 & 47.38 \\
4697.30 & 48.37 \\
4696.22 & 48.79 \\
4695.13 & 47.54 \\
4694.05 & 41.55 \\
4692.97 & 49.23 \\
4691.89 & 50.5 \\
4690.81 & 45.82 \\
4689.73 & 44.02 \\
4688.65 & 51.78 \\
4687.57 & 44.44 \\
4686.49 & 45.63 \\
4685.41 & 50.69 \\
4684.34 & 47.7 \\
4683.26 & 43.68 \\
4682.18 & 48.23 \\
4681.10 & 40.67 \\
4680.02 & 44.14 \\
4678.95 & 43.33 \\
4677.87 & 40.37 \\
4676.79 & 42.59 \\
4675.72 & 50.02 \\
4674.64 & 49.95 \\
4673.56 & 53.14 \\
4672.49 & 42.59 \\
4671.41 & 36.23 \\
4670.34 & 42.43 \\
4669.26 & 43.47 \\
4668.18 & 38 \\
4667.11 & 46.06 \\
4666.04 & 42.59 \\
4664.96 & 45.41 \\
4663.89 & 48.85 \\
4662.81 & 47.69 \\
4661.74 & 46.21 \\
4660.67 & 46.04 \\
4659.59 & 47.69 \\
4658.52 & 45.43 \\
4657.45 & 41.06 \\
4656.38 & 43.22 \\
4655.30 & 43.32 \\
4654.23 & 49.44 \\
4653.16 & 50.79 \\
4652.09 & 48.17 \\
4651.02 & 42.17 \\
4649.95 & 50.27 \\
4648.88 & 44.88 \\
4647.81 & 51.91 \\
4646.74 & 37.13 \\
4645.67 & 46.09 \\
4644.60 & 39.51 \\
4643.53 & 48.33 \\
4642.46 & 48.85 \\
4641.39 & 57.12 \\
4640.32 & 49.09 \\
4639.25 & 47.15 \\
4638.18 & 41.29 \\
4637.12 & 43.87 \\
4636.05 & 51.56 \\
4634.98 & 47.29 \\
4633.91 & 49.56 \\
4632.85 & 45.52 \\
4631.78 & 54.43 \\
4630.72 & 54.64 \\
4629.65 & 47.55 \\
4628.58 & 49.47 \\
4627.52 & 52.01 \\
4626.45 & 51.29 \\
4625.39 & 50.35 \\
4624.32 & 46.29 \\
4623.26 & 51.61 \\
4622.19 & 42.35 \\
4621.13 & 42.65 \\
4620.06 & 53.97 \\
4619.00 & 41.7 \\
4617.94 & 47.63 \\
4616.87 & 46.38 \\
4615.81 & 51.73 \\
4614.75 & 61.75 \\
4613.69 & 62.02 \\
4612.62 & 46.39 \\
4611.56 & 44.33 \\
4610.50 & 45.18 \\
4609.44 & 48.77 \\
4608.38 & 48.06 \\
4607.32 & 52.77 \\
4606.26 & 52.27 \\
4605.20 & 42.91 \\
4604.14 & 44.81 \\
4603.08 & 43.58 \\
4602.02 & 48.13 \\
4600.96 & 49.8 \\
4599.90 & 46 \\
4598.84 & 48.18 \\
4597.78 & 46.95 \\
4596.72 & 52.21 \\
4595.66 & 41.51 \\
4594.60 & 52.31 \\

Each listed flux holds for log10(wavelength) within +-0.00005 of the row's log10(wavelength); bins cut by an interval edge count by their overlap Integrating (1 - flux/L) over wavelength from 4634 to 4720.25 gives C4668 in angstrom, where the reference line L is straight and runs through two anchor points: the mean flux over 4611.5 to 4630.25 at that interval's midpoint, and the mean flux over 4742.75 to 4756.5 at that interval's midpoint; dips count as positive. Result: 6.6 angstrom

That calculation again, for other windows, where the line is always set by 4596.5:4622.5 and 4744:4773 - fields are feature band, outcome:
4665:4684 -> 1.9 angstrom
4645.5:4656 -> 0.5 angstrom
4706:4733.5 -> 0.3 angstrom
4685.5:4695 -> 0.4 angstrom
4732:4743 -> 0.2 angstrom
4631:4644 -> 0.0 angstrom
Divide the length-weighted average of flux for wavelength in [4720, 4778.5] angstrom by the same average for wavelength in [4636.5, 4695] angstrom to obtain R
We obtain 1.09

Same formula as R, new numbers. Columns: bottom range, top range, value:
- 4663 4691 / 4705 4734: 1.08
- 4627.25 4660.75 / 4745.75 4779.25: 1.05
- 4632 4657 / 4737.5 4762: 1.07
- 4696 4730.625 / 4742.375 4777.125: 1.04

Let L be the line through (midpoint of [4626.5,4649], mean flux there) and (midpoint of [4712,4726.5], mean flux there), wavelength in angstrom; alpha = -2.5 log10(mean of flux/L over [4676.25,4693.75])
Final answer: 0.086 mag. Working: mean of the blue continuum 48.1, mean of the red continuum 50.6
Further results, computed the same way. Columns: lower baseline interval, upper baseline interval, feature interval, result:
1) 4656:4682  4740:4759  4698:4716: 0.05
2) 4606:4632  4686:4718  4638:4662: 0.05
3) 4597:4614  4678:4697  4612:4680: 0.00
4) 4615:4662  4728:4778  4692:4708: 0.06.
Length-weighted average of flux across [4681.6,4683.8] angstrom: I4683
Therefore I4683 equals 45.8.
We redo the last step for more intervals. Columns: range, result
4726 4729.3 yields 50.4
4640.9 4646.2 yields 47.9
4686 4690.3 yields 46.5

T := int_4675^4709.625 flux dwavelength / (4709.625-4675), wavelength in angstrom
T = 46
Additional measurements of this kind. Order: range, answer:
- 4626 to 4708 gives 46.4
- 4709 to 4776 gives 49.3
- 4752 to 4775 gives 49.9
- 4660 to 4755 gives 47.3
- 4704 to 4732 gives 48.4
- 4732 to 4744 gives 48.9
